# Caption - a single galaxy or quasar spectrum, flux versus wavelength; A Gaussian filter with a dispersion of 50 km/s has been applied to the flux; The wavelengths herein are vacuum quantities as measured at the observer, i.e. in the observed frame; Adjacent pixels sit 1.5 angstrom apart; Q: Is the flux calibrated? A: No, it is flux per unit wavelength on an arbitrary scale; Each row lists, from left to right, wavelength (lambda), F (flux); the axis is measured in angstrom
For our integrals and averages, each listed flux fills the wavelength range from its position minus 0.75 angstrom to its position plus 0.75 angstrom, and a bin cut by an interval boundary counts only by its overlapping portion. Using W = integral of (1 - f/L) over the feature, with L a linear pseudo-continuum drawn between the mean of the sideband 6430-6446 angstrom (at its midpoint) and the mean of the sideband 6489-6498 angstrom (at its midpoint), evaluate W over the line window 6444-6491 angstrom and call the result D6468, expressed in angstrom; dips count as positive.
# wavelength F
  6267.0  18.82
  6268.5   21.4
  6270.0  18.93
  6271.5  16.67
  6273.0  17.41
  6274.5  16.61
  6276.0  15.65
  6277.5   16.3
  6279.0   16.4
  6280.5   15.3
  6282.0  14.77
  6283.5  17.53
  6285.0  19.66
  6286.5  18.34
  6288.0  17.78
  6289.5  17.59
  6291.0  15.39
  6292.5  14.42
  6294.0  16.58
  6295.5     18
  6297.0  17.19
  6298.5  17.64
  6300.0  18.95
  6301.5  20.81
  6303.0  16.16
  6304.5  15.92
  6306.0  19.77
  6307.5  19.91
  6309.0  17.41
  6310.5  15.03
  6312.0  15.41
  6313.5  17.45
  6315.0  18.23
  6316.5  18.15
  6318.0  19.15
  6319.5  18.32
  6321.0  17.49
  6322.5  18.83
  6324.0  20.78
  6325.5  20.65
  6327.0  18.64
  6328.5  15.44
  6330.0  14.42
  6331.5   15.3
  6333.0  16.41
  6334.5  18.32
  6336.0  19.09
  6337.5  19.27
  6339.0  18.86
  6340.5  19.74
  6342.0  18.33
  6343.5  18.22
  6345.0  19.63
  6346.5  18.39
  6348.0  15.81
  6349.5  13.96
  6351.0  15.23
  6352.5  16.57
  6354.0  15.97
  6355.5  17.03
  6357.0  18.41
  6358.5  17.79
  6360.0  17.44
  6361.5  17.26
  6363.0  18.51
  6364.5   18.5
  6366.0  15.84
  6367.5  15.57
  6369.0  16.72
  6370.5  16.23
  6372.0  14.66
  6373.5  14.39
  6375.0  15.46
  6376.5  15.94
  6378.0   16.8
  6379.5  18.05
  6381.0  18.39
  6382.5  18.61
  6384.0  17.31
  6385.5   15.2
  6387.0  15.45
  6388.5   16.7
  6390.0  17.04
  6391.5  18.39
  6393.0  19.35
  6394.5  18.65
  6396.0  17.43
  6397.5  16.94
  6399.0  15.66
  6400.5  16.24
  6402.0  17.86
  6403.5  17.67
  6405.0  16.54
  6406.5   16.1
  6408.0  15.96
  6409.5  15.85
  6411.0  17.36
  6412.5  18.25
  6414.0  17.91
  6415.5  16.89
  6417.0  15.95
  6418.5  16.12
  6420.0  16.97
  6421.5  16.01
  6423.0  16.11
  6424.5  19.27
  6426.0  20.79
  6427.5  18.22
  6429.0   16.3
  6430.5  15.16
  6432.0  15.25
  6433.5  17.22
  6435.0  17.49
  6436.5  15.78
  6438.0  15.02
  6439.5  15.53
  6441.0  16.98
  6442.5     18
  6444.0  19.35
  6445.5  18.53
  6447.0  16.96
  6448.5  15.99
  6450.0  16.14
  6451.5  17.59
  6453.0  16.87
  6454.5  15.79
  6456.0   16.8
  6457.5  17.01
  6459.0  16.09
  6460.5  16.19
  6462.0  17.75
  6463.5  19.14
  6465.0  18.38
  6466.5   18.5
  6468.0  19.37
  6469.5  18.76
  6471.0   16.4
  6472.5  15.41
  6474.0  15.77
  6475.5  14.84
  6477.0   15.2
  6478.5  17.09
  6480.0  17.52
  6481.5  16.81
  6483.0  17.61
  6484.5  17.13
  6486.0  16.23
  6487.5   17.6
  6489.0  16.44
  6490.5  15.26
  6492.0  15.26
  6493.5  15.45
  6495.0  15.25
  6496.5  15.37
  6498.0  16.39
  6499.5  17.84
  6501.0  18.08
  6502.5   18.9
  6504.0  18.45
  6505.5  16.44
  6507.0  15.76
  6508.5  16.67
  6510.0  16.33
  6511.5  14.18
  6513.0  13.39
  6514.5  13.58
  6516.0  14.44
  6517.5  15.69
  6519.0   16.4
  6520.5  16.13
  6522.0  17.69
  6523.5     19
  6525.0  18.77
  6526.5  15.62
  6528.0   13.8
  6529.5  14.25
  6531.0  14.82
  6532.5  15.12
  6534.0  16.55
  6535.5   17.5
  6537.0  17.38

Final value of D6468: -2.6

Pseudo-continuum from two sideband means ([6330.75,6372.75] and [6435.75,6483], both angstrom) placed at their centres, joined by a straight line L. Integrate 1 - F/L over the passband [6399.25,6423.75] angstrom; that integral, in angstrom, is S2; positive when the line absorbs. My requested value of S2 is 0.5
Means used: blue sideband 17.3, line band 16.7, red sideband 17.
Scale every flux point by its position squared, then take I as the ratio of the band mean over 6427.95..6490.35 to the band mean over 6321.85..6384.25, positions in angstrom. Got 1.0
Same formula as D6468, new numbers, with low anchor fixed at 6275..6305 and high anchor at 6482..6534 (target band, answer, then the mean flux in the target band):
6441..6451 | -0.6 angstrom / 17.5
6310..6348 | -2.5 angstrom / 18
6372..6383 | 0.0 angstrom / 16.6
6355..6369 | -0.5 angstrom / 17.3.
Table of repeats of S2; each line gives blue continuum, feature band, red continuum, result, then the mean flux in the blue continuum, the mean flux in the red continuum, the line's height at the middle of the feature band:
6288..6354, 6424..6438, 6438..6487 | 0.0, 17.6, 17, 17.2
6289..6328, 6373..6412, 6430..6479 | 0.8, 17.8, 16.9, 17.3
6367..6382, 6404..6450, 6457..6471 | 0.7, 16.3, 17.8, 17.2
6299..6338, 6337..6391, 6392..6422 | 1.3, 17.9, 17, 17.4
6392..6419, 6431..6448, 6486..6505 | 0.0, 17.1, 16.7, 16.9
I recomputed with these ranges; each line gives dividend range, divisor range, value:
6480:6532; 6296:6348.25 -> 0.95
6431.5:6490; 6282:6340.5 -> 1.00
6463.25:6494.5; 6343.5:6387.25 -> 1.04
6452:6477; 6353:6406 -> 1.03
